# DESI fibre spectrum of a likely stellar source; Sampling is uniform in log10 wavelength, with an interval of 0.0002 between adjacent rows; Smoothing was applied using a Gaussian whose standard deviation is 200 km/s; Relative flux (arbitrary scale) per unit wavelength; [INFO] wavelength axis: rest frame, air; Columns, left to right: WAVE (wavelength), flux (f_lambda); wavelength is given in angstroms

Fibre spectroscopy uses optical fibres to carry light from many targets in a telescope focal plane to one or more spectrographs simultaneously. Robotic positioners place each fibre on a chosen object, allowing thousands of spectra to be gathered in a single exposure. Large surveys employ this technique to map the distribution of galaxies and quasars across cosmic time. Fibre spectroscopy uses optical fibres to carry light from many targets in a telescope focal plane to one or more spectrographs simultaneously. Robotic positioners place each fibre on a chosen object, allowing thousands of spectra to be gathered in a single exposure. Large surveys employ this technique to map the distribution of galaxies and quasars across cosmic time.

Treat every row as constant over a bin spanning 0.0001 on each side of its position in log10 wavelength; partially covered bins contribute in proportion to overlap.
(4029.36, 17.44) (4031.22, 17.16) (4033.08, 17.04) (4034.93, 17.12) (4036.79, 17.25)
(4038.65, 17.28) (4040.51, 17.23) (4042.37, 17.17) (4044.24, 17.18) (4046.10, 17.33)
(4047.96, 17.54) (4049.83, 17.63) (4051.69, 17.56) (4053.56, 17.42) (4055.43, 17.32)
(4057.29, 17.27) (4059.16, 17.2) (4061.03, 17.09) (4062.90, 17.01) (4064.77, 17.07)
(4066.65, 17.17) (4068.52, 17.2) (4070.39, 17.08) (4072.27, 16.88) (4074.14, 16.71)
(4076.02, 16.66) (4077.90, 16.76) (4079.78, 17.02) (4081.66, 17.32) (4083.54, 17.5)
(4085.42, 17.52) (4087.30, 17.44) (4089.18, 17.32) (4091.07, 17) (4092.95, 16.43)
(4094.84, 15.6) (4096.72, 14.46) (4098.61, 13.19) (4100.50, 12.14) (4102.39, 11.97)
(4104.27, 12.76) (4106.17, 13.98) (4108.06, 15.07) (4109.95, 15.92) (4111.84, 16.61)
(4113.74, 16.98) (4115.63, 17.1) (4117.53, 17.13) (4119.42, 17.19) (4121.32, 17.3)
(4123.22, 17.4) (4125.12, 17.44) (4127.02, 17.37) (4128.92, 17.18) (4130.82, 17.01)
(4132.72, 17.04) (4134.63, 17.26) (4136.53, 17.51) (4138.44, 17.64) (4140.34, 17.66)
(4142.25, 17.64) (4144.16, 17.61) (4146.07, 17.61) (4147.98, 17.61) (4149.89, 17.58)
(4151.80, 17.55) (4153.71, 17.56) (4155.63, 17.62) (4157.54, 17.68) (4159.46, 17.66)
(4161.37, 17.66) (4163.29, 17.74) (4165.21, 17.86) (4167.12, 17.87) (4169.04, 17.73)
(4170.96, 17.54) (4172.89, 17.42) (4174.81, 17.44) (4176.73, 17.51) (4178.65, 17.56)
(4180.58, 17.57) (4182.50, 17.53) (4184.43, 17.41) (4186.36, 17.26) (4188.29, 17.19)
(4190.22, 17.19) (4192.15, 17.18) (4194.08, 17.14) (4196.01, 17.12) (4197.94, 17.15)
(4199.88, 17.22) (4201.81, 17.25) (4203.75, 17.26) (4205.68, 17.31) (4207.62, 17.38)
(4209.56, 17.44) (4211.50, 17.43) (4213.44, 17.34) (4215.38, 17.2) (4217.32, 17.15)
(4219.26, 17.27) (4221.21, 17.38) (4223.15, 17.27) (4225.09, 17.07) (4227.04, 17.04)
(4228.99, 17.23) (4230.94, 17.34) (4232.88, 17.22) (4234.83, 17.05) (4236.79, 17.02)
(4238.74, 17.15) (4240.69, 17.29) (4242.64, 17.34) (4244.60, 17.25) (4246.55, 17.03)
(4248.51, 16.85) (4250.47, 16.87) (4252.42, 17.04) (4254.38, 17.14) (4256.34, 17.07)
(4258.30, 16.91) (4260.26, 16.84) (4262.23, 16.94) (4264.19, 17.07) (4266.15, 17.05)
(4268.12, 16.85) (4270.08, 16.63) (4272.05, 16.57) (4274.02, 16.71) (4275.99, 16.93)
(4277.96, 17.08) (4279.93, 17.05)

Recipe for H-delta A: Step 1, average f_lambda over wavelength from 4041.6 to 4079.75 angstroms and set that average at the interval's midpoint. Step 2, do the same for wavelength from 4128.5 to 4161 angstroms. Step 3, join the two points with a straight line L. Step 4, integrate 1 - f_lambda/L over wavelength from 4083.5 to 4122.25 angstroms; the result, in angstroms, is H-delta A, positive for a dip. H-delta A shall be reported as 3.6 angstroms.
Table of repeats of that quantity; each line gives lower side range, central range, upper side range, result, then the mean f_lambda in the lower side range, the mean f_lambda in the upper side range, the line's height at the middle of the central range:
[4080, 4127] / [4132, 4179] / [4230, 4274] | -3.54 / 16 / 17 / 16.4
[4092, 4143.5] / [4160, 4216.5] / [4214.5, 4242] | -2.03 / 16.1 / 17.2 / 16.8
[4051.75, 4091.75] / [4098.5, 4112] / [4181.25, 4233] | 2.62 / 17.1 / 17.3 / 17.2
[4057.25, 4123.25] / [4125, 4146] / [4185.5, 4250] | -1.02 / 16.3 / 17.2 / 16.6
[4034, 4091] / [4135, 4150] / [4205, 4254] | -0.34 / 17.2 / 17.2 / 17.2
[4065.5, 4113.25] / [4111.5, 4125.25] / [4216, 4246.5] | -0.82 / 15.9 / 17.2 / 16.2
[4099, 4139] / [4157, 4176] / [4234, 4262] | -1.36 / 16.1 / 17.1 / 16.5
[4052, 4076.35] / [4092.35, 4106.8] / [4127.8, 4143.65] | 2.92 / 17.1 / 17.4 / 17.2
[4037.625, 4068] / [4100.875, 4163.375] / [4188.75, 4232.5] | 1.56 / 17.3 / 17.2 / 17.3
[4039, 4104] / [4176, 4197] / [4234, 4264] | -0.55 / 16.6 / 17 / 16.9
